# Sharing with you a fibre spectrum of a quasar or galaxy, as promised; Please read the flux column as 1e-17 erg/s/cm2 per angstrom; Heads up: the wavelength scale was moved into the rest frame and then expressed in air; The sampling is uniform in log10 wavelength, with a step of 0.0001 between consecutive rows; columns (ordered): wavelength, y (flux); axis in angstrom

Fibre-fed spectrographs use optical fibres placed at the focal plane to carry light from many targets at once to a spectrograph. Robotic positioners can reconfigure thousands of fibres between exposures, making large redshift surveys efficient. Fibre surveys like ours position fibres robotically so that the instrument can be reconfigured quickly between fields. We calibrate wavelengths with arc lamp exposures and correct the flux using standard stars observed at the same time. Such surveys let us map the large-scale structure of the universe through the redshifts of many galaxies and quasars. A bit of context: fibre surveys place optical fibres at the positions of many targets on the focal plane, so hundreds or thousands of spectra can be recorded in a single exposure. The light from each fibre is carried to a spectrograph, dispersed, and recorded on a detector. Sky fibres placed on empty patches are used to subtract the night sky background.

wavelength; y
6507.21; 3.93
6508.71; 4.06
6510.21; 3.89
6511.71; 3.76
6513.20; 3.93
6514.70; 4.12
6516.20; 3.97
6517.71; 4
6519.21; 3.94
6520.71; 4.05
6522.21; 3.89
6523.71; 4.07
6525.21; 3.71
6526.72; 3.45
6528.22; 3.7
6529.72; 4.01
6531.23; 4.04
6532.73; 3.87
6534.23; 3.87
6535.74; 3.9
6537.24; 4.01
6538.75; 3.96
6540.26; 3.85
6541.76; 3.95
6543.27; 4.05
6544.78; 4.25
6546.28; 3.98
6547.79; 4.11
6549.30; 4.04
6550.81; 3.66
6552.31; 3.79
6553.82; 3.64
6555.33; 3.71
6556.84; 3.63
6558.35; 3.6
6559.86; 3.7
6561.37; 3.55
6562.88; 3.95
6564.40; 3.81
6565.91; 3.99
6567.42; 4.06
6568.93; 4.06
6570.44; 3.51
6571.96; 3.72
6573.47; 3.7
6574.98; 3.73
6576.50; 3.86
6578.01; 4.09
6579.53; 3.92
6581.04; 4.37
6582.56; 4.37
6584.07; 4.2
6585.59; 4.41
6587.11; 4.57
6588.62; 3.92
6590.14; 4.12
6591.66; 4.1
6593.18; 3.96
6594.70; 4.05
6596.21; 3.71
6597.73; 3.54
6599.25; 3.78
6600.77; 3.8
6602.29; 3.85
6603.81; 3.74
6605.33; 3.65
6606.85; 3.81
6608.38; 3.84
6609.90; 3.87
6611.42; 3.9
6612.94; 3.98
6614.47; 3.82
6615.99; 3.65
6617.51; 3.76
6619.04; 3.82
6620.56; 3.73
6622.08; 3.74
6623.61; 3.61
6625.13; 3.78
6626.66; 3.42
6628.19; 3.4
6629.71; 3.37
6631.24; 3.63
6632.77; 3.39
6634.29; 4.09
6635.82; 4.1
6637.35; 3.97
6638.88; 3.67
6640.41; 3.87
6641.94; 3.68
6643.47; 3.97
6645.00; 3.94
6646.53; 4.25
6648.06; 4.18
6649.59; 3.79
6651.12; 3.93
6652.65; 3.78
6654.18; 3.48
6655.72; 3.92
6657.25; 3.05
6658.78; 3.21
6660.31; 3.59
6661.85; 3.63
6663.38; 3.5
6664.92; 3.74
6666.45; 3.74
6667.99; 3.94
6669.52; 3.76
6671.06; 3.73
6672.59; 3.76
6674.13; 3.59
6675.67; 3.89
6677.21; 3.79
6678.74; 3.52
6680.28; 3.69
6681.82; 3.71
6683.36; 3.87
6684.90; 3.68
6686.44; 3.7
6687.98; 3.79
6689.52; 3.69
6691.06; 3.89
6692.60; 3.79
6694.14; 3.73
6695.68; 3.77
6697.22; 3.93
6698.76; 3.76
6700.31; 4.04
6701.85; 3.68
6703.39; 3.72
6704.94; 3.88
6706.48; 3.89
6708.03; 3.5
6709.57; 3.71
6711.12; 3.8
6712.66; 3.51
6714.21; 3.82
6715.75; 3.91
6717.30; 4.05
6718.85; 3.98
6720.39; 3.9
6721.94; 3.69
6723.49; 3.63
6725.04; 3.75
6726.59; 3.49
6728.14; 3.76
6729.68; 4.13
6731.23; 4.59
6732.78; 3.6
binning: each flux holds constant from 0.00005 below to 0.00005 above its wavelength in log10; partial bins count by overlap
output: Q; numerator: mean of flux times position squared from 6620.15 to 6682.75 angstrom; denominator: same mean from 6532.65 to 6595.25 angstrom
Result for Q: 0.97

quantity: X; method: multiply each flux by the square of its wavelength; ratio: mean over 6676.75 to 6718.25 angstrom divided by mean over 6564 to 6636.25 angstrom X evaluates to 1.0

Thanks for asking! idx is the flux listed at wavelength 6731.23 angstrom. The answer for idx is 4.59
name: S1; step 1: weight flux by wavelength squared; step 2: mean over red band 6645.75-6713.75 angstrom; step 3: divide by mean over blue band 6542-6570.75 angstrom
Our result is 1.0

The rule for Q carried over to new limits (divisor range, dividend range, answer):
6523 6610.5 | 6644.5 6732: 1.00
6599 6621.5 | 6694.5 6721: 1.03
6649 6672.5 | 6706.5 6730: 1.05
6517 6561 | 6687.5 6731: 1.03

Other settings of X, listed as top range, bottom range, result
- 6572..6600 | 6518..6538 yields 1.05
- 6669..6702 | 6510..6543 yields 1.01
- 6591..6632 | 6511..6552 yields 0.98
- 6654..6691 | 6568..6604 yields 0.95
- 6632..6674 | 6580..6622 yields 0.97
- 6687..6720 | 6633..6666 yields 1.02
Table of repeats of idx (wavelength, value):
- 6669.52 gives 3.76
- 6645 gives 3.94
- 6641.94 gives 3.68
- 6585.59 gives 4.41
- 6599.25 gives 3.78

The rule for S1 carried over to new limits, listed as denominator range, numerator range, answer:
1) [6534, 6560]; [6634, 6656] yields 1.04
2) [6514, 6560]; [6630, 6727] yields 1.01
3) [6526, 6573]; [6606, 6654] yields 1.01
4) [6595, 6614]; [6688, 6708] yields 1.03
